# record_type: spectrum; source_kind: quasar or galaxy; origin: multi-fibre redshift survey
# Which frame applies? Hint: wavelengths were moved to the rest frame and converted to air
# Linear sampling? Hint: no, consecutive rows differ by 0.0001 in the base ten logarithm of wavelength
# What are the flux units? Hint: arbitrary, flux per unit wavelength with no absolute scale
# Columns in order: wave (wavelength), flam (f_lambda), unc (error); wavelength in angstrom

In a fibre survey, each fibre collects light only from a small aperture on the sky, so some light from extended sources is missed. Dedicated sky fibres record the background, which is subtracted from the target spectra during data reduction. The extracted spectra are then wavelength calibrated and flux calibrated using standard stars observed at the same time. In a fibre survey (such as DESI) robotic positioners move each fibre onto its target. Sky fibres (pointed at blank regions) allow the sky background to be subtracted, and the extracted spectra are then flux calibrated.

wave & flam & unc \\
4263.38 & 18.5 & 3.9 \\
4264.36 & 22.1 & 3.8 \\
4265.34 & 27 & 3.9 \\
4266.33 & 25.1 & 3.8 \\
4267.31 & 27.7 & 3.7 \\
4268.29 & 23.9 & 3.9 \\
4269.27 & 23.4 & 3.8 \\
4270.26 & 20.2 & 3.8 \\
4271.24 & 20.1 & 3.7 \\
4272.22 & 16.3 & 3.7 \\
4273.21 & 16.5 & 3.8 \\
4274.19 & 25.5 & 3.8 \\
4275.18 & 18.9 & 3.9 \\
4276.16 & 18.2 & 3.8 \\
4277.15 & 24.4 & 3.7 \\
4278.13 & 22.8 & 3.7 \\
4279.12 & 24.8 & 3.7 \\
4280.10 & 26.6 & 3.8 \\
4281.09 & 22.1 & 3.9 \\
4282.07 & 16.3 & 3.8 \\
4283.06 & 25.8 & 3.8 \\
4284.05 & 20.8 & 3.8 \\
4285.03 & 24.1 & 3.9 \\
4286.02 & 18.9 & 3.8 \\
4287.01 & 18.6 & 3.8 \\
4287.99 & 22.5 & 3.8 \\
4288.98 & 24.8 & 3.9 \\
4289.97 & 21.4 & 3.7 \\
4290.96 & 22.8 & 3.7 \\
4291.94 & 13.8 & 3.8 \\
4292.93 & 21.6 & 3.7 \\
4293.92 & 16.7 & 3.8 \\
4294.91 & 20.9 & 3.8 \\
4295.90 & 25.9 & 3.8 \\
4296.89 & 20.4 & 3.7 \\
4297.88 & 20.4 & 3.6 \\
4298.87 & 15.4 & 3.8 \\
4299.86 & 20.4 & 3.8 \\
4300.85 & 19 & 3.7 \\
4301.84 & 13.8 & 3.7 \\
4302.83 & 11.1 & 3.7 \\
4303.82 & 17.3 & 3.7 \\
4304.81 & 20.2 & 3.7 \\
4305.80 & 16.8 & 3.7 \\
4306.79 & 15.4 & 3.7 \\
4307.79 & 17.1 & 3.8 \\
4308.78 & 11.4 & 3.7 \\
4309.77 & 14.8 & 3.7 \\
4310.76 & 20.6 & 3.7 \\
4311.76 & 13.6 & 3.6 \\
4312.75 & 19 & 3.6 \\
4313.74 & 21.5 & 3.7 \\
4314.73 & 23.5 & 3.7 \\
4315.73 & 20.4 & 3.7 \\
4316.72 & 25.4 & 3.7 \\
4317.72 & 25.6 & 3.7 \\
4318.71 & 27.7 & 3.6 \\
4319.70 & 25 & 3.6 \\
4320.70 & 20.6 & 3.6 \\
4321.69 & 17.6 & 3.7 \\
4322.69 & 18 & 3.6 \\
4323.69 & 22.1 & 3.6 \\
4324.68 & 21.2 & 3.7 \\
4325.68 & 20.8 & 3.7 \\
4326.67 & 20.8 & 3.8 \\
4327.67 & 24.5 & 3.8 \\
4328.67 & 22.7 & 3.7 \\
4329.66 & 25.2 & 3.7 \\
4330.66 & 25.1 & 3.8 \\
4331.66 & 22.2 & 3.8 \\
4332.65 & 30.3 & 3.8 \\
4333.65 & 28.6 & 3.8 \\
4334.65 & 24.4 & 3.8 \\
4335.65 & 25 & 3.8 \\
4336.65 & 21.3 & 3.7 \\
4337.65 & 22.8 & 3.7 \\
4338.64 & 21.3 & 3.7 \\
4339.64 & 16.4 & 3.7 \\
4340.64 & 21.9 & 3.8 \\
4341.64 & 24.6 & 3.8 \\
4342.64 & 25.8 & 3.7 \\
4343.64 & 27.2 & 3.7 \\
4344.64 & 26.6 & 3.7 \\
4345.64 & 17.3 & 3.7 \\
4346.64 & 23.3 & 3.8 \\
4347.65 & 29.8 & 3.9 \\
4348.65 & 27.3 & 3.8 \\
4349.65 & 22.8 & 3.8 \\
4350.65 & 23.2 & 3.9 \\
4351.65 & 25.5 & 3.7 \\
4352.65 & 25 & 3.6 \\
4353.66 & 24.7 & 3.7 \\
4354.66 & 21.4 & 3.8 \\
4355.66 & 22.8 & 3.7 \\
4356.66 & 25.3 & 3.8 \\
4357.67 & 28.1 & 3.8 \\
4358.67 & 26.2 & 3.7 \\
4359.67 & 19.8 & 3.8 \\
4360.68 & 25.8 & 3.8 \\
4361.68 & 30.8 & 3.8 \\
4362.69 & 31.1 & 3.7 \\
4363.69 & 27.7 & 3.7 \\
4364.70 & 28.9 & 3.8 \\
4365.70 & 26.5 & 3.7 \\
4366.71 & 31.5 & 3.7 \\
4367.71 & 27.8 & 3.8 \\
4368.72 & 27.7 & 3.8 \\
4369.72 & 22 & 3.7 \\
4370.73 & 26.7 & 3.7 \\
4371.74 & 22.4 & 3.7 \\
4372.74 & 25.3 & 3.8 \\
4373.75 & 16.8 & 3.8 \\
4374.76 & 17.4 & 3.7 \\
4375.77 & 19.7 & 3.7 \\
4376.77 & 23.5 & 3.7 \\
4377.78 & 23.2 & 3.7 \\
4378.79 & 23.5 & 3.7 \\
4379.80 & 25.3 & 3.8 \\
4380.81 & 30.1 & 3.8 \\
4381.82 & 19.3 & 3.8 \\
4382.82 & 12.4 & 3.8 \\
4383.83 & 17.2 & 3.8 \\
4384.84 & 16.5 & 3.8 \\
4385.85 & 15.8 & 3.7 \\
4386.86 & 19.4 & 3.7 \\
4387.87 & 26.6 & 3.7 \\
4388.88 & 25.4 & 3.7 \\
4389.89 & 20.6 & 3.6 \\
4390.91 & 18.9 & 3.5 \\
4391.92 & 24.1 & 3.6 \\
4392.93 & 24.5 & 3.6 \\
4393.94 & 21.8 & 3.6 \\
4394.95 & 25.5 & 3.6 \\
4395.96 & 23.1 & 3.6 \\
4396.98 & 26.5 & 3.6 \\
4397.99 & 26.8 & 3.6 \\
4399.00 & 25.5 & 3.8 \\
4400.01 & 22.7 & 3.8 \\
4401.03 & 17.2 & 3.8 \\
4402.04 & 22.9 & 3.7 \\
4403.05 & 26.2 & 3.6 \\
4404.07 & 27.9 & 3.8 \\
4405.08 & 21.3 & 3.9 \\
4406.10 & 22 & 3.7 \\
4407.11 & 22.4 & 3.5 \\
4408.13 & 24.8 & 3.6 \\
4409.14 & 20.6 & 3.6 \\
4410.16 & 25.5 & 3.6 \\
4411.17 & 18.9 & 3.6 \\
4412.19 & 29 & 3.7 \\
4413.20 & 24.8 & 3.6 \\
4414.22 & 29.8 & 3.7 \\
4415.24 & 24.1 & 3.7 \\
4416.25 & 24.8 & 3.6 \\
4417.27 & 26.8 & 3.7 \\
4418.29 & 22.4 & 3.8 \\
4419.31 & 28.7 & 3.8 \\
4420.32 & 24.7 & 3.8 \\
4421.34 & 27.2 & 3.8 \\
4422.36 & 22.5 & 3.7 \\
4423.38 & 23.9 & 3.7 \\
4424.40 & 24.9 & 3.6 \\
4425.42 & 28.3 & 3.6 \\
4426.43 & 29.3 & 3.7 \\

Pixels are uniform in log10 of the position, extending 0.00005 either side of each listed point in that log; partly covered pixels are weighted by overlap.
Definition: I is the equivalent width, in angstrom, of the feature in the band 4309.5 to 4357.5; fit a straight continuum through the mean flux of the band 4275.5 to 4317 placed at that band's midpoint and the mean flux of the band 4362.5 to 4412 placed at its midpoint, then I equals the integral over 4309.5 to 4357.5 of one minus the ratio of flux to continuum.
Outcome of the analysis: -4.18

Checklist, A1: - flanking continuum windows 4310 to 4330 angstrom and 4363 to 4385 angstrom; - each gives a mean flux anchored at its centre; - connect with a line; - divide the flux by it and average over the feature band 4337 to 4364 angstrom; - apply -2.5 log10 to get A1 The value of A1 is -0.09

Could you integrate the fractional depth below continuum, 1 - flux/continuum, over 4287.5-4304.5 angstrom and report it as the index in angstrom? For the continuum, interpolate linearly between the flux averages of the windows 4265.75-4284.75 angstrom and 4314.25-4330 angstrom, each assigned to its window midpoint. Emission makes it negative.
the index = 2.3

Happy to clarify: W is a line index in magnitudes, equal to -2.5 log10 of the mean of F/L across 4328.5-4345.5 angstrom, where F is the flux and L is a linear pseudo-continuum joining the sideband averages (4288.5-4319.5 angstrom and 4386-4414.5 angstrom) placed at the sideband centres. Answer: -0.16 mag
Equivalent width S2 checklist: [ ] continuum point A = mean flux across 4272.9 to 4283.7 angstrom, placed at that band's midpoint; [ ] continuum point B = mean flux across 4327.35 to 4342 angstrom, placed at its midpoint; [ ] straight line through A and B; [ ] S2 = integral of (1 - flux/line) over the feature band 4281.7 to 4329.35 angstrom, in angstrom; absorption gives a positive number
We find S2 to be 6.0 angstrom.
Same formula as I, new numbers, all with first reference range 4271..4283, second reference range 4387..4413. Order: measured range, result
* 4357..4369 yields -2.5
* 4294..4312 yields 3.5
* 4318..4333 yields -0.5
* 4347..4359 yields -1.3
